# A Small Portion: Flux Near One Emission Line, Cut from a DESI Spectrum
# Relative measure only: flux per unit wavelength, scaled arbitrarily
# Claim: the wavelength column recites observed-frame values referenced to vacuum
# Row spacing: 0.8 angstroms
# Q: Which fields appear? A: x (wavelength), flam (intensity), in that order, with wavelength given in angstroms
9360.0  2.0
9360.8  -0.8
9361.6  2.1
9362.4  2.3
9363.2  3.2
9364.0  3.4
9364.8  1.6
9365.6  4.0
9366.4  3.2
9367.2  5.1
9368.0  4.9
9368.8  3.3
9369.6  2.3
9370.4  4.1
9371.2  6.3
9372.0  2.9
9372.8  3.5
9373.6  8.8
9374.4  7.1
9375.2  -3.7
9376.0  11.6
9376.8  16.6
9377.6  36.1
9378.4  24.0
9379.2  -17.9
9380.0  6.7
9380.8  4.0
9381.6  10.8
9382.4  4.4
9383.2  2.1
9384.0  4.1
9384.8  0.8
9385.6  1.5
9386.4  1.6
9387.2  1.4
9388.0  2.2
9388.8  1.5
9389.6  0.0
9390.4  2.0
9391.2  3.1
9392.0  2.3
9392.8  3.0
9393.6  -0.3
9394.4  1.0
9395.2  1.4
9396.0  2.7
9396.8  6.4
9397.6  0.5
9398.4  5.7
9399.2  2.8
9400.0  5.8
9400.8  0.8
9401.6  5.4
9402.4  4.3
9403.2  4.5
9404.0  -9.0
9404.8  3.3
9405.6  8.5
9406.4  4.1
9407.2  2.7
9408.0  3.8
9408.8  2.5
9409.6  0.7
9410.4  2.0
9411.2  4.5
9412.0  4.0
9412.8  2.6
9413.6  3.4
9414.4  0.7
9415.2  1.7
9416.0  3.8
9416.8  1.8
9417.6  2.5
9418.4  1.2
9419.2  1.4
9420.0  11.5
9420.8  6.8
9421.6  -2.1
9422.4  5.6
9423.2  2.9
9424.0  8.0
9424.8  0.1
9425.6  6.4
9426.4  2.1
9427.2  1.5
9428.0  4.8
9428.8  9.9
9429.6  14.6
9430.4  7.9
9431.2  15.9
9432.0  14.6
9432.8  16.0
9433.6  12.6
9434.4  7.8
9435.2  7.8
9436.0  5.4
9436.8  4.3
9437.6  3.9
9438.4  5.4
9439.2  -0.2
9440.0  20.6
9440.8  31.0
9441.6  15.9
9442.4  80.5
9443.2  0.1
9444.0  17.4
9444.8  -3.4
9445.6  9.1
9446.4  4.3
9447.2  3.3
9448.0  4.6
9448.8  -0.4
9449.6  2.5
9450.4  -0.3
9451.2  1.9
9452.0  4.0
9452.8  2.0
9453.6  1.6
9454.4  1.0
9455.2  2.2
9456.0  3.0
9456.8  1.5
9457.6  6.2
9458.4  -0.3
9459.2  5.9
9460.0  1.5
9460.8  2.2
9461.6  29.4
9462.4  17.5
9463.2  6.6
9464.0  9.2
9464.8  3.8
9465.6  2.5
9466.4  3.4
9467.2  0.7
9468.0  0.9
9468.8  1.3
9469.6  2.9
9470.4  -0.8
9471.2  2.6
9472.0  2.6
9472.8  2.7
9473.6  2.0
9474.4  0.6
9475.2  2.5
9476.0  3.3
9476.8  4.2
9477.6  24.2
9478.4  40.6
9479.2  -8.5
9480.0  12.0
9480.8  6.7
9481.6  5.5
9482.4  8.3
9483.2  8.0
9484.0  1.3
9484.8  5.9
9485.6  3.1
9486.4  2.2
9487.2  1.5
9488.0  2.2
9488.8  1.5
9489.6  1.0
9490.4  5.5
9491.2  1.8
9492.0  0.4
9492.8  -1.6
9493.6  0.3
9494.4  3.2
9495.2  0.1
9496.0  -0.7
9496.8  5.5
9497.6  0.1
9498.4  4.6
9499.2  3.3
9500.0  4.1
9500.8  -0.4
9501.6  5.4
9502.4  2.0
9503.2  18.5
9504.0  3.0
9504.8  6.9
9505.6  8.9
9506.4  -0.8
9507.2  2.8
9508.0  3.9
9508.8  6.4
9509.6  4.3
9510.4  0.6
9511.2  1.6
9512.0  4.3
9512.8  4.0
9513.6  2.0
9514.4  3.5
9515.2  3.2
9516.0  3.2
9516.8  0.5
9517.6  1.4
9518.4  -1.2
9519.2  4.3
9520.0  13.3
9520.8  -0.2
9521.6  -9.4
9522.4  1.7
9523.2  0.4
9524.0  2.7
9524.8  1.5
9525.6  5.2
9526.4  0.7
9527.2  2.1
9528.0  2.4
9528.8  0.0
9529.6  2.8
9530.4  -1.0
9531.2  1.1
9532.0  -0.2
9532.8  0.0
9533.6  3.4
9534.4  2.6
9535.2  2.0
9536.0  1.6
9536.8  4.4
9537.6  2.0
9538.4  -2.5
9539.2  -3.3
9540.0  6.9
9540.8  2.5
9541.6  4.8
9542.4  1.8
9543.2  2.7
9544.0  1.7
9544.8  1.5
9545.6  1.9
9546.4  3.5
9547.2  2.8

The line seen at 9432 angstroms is H-gamma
